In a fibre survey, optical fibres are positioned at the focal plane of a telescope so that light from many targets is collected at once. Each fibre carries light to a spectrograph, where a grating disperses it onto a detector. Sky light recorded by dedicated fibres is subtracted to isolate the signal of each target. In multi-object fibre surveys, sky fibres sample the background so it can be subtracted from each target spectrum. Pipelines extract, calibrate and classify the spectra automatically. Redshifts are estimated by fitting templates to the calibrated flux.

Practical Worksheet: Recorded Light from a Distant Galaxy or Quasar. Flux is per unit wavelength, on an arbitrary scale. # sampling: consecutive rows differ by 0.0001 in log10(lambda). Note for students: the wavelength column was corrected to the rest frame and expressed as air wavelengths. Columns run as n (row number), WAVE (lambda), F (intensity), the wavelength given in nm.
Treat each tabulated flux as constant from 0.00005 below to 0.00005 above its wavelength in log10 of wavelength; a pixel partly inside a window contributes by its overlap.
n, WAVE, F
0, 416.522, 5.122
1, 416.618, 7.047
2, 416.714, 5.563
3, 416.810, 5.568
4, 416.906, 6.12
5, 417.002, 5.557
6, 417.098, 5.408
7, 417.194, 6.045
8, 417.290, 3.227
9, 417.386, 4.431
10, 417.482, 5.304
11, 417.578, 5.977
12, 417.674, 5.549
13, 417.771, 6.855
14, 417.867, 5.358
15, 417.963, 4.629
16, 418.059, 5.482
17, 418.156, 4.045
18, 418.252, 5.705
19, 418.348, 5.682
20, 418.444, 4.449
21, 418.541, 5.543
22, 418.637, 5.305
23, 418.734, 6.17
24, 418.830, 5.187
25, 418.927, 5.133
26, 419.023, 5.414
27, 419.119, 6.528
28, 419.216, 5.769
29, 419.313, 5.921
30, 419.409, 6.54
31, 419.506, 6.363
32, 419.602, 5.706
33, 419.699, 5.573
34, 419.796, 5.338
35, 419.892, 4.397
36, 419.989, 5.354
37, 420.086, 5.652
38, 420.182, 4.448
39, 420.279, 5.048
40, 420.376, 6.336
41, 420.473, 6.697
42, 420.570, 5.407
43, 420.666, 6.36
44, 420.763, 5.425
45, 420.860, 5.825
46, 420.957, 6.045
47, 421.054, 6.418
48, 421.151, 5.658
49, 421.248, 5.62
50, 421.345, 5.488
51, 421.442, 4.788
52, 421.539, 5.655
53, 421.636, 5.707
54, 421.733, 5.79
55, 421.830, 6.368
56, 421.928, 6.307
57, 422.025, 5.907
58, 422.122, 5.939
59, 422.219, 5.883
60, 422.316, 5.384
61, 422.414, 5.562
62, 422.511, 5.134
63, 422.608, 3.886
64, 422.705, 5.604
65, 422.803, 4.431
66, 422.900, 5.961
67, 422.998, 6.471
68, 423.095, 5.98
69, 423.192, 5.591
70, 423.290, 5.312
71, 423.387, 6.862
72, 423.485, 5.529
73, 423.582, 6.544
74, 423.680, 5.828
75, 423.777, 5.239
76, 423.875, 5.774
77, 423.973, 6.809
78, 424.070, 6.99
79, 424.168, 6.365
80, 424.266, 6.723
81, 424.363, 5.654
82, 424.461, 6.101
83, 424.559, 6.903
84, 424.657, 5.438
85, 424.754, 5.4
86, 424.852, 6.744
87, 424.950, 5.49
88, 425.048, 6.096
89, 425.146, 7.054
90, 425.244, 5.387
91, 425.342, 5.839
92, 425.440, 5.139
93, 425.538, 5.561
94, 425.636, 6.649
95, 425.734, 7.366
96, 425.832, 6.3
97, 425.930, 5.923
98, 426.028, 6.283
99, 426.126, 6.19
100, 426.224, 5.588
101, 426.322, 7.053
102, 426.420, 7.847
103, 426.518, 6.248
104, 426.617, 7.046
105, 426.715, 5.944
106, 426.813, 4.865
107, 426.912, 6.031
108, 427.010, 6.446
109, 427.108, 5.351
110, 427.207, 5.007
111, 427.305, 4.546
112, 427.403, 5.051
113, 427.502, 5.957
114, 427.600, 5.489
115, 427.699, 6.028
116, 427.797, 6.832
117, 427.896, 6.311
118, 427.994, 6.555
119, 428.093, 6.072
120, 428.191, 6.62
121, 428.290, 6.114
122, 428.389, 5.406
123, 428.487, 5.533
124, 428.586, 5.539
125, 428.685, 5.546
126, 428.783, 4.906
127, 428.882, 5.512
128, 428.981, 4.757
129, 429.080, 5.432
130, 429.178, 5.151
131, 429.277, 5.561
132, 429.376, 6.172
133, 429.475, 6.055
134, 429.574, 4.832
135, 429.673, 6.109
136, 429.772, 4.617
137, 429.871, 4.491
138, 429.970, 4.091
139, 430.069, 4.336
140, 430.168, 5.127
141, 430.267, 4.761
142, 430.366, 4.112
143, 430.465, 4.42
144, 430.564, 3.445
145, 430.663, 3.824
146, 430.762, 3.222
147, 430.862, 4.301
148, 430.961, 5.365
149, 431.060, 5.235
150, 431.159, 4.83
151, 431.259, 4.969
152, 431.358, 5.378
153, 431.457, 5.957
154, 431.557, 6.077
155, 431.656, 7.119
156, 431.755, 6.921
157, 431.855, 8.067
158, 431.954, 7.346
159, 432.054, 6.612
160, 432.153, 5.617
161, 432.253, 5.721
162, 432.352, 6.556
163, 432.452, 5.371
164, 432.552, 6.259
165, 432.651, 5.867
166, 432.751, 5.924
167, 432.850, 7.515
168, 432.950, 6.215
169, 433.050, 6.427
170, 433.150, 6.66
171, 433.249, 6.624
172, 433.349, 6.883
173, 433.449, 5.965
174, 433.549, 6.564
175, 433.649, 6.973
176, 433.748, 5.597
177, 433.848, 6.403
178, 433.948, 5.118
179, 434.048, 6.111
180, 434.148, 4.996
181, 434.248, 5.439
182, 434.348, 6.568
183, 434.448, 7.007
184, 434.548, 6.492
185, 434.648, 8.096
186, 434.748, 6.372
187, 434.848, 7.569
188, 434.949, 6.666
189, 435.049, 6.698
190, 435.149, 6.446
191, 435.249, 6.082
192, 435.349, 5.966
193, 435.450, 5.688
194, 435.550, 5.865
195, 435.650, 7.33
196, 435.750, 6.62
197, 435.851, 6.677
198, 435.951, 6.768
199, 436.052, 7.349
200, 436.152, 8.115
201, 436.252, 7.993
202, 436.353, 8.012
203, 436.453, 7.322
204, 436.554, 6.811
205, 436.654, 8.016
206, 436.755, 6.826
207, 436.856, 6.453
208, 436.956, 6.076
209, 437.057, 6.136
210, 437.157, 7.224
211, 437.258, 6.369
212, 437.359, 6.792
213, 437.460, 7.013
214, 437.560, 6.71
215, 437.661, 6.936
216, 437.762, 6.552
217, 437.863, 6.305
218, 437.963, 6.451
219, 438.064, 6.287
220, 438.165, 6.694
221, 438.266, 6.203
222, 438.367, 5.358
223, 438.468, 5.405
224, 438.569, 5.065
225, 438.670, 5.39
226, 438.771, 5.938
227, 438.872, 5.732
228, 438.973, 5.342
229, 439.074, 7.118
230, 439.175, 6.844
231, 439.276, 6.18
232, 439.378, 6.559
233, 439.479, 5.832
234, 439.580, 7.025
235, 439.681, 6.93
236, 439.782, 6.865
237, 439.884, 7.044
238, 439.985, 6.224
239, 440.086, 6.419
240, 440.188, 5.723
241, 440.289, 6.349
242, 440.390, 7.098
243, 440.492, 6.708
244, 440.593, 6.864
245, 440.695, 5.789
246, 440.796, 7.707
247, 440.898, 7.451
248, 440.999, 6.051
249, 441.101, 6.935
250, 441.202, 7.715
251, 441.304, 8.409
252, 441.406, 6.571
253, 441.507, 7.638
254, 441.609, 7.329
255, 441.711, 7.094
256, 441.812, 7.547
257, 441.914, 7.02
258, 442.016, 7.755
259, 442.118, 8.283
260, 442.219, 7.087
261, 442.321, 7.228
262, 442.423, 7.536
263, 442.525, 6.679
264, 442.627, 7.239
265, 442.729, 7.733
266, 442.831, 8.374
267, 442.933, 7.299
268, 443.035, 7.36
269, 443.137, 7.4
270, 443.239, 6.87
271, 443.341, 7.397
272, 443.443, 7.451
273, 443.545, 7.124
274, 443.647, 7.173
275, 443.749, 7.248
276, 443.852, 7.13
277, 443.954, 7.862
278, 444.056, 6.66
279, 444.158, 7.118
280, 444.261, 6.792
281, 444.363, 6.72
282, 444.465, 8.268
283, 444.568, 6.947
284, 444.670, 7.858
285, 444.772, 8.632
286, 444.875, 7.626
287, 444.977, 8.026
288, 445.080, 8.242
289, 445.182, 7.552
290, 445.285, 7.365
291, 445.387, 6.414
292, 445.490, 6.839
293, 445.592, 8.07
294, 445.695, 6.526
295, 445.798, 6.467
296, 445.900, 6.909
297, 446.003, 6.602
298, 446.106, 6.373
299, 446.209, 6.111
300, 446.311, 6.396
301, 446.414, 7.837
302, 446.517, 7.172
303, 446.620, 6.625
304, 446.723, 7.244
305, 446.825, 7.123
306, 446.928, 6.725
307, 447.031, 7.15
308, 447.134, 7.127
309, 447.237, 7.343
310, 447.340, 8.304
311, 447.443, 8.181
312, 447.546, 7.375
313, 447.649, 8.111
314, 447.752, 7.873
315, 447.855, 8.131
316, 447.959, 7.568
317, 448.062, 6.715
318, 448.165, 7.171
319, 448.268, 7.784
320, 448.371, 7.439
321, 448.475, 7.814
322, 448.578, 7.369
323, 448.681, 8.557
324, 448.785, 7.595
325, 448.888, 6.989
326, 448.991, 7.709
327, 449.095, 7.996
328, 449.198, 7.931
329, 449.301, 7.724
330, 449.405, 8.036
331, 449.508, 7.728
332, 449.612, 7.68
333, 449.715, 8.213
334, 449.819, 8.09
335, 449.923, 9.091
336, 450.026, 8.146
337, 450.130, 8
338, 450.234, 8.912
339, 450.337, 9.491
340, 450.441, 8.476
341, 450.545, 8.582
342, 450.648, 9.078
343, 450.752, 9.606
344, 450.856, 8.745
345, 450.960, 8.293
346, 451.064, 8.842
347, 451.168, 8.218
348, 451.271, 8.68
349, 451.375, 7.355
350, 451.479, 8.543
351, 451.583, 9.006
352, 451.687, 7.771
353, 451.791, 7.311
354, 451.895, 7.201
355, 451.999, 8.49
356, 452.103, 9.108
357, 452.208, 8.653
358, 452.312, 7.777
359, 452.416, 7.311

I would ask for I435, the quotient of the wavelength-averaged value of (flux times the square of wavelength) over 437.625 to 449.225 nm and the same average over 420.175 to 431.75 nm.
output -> 1.35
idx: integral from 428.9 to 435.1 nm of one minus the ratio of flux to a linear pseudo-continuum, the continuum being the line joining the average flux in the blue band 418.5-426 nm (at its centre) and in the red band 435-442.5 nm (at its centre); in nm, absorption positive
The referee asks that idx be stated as 0.561 nm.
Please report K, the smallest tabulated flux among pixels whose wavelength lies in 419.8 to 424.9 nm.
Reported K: 3.886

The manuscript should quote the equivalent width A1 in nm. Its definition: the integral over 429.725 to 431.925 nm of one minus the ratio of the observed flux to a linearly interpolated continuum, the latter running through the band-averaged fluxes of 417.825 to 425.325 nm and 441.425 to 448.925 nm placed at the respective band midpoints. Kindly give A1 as 0.45 nm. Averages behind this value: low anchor 5.72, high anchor 7.35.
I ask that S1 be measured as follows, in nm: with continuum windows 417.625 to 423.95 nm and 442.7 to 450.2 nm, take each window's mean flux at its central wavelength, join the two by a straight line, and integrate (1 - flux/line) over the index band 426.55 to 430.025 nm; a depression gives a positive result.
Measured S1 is 0.32 nm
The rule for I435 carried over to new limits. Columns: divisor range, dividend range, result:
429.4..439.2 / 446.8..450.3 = 1.35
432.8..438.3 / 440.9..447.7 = 1.14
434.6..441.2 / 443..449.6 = 1.16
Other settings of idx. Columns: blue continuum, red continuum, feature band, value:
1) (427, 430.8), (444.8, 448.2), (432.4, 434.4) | -0.14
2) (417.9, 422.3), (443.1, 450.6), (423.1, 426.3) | -0.08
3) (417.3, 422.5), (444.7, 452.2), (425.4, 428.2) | 0.02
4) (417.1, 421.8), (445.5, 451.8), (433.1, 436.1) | 0.11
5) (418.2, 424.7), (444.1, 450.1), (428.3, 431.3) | 0.65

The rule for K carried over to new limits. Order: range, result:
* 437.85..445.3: 5.065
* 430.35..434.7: 3.222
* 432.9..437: 4.996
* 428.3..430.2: 4.091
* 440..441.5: 5.723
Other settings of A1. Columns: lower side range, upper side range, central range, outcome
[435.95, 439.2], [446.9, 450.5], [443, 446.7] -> 0.11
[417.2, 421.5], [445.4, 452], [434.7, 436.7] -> -0.05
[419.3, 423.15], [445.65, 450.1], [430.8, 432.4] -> 0.10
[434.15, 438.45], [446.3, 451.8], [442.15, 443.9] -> 0.00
